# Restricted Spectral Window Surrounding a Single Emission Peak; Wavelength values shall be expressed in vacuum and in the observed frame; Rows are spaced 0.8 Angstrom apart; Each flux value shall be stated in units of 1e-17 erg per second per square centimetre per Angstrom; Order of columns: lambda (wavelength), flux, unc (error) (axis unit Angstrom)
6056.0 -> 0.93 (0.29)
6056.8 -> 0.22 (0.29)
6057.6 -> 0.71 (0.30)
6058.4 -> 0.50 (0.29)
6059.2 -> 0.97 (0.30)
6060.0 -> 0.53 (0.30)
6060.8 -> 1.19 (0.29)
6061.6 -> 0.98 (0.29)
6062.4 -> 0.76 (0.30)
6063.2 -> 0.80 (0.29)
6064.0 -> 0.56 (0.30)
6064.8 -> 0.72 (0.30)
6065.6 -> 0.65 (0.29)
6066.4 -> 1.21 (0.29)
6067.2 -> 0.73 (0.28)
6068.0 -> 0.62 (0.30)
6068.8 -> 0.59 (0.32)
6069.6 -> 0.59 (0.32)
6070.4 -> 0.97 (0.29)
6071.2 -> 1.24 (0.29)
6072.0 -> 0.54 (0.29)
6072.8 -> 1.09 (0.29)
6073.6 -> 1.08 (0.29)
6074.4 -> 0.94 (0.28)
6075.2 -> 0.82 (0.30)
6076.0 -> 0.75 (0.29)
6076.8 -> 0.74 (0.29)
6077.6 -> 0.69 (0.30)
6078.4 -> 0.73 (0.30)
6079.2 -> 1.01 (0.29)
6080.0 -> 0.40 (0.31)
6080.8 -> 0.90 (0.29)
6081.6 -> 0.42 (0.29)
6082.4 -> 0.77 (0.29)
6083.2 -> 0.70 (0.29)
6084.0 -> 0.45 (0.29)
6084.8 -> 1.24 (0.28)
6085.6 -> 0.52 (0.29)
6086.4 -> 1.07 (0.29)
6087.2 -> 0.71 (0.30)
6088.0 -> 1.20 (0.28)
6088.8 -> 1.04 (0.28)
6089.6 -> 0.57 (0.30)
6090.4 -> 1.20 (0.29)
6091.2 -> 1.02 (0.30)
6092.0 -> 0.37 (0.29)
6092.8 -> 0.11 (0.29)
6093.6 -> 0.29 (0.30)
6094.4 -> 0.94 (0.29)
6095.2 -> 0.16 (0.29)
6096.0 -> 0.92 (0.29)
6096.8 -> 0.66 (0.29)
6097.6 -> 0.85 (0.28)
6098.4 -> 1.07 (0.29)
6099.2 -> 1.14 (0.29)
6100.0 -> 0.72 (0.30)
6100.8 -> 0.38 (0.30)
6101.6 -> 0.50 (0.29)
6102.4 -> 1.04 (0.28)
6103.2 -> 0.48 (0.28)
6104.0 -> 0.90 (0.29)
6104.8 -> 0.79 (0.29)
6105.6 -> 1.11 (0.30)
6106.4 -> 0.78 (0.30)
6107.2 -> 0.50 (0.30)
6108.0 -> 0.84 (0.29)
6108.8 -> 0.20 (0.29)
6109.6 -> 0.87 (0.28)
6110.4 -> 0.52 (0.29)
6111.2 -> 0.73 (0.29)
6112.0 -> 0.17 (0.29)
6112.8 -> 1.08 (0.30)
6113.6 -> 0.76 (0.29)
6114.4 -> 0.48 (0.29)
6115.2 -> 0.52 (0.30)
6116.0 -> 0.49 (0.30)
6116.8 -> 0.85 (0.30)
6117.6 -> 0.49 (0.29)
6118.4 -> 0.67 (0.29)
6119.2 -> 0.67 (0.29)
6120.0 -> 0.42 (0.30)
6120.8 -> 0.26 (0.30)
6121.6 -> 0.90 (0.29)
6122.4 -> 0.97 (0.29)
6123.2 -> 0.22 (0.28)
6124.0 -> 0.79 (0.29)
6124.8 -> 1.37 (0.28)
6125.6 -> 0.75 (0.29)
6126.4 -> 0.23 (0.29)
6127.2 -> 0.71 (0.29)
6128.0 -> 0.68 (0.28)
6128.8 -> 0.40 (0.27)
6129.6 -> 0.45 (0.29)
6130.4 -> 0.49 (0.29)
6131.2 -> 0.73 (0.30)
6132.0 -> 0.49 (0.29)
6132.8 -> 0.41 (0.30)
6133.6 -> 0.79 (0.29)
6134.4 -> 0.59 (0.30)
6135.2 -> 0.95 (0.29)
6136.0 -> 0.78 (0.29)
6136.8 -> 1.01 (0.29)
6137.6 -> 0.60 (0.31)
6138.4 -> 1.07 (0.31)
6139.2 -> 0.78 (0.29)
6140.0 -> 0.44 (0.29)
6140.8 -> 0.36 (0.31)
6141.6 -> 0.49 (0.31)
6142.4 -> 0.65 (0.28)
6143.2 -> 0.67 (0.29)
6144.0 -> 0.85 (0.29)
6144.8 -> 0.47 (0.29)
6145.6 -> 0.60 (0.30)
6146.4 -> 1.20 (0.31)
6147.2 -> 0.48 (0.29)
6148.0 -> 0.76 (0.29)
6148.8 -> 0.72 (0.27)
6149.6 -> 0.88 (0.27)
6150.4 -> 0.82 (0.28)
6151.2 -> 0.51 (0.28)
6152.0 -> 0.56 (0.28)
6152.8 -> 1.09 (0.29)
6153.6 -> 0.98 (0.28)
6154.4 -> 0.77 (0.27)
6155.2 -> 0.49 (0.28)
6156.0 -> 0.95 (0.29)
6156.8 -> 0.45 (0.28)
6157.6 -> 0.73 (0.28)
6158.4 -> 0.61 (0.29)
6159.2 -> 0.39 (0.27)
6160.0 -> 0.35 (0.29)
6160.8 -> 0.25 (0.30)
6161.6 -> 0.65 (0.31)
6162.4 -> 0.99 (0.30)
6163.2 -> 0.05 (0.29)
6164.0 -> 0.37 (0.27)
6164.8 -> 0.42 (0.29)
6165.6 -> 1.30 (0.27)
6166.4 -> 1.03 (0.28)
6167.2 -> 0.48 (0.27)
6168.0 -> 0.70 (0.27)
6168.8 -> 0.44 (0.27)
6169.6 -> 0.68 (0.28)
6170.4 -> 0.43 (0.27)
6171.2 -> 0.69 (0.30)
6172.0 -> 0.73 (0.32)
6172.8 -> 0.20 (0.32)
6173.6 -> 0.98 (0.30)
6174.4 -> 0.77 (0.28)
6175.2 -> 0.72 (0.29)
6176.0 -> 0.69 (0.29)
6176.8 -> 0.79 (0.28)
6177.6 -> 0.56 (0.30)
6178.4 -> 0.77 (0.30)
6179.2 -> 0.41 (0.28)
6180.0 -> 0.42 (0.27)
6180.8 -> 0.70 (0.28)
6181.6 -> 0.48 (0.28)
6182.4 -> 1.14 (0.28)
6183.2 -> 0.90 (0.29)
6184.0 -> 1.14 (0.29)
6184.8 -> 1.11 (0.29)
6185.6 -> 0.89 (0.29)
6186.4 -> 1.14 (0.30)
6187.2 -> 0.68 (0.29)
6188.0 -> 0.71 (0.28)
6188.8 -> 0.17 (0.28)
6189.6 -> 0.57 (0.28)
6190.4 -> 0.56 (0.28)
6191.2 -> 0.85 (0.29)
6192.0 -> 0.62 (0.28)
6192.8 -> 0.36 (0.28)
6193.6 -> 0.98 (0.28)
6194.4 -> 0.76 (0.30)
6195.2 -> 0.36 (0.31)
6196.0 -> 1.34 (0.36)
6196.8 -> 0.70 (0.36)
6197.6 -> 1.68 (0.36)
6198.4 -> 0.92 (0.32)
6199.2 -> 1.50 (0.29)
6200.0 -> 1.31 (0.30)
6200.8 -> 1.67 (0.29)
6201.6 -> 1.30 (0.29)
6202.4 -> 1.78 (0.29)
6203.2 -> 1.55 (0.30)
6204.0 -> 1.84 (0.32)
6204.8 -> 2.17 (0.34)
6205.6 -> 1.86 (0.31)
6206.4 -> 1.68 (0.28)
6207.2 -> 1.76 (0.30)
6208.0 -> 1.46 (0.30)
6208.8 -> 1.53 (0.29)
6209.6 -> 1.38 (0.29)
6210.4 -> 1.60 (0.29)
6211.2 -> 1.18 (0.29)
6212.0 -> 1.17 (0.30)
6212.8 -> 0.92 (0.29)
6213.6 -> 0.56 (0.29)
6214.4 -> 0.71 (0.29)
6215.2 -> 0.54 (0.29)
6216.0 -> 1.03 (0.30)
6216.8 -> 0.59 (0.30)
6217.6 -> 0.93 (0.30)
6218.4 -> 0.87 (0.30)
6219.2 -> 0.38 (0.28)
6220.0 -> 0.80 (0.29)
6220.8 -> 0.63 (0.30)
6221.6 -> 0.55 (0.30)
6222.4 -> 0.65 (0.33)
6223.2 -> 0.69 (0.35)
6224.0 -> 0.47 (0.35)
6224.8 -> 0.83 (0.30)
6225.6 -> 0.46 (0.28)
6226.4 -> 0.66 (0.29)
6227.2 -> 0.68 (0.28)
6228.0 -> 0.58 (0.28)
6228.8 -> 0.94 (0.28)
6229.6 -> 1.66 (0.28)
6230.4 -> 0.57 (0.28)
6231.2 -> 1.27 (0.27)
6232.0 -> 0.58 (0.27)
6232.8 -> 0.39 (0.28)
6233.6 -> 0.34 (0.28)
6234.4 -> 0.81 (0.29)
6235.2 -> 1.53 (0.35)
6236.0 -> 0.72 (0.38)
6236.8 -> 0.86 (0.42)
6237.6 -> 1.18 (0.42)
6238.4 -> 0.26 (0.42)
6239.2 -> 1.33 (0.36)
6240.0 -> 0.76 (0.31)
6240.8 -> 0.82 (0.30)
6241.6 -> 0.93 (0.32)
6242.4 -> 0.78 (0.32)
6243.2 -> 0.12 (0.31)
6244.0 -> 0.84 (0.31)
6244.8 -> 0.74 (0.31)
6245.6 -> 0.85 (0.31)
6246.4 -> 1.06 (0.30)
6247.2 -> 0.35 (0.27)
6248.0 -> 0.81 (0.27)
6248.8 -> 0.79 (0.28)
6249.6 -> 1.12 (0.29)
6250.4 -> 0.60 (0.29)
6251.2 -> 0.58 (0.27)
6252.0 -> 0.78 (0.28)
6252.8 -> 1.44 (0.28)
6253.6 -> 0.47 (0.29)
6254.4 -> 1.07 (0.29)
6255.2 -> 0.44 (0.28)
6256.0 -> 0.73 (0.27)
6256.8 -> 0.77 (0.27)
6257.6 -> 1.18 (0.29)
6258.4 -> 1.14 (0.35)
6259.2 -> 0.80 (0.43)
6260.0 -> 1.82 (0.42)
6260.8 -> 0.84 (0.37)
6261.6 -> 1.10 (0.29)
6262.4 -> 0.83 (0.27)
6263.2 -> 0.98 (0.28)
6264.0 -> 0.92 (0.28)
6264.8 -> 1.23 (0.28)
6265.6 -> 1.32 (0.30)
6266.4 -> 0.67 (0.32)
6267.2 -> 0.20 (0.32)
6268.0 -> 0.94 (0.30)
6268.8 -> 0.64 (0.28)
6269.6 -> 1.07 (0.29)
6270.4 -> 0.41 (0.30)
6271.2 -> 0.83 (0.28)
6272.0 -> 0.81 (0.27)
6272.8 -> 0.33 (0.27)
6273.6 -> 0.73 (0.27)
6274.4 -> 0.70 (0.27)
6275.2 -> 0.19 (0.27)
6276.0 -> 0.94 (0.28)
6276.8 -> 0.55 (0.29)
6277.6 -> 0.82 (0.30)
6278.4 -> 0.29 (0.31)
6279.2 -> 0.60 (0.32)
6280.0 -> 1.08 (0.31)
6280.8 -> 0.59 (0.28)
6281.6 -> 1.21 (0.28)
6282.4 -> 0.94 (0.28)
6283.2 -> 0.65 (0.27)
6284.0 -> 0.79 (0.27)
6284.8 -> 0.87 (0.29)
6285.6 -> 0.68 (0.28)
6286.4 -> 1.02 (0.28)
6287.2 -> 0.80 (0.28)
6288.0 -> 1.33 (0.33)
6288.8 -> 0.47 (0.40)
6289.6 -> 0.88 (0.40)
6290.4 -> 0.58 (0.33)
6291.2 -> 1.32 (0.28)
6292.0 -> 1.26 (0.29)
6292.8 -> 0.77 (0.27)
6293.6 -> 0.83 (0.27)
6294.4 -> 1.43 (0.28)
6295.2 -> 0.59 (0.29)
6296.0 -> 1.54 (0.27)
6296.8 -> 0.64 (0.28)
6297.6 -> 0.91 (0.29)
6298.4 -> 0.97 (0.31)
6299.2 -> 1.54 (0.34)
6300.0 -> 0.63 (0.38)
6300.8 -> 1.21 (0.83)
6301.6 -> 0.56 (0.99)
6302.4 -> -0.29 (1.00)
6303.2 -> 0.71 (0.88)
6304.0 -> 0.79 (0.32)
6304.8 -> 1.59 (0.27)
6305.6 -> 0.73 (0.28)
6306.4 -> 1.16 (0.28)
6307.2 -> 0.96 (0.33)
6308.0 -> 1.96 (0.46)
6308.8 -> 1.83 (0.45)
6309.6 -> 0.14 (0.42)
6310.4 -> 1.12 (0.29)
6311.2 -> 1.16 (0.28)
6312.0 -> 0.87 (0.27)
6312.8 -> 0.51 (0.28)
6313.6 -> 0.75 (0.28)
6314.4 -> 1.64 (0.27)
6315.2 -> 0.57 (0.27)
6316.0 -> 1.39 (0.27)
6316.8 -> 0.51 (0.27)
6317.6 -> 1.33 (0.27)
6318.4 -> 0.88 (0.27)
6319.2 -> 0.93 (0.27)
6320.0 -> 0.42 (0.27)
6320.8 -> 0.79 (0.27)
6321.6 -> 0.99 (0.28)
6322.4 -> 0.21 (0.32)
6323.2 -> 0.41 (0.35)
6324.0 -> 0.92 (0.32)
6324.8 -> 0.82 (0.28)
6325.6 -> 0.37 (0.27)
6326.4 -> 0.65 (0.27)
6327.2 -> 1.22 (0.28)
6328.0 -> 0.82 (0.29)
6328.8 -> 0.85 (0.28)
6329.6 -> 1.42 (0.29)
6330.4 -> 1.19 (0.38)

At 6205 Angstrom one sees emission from [O II]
